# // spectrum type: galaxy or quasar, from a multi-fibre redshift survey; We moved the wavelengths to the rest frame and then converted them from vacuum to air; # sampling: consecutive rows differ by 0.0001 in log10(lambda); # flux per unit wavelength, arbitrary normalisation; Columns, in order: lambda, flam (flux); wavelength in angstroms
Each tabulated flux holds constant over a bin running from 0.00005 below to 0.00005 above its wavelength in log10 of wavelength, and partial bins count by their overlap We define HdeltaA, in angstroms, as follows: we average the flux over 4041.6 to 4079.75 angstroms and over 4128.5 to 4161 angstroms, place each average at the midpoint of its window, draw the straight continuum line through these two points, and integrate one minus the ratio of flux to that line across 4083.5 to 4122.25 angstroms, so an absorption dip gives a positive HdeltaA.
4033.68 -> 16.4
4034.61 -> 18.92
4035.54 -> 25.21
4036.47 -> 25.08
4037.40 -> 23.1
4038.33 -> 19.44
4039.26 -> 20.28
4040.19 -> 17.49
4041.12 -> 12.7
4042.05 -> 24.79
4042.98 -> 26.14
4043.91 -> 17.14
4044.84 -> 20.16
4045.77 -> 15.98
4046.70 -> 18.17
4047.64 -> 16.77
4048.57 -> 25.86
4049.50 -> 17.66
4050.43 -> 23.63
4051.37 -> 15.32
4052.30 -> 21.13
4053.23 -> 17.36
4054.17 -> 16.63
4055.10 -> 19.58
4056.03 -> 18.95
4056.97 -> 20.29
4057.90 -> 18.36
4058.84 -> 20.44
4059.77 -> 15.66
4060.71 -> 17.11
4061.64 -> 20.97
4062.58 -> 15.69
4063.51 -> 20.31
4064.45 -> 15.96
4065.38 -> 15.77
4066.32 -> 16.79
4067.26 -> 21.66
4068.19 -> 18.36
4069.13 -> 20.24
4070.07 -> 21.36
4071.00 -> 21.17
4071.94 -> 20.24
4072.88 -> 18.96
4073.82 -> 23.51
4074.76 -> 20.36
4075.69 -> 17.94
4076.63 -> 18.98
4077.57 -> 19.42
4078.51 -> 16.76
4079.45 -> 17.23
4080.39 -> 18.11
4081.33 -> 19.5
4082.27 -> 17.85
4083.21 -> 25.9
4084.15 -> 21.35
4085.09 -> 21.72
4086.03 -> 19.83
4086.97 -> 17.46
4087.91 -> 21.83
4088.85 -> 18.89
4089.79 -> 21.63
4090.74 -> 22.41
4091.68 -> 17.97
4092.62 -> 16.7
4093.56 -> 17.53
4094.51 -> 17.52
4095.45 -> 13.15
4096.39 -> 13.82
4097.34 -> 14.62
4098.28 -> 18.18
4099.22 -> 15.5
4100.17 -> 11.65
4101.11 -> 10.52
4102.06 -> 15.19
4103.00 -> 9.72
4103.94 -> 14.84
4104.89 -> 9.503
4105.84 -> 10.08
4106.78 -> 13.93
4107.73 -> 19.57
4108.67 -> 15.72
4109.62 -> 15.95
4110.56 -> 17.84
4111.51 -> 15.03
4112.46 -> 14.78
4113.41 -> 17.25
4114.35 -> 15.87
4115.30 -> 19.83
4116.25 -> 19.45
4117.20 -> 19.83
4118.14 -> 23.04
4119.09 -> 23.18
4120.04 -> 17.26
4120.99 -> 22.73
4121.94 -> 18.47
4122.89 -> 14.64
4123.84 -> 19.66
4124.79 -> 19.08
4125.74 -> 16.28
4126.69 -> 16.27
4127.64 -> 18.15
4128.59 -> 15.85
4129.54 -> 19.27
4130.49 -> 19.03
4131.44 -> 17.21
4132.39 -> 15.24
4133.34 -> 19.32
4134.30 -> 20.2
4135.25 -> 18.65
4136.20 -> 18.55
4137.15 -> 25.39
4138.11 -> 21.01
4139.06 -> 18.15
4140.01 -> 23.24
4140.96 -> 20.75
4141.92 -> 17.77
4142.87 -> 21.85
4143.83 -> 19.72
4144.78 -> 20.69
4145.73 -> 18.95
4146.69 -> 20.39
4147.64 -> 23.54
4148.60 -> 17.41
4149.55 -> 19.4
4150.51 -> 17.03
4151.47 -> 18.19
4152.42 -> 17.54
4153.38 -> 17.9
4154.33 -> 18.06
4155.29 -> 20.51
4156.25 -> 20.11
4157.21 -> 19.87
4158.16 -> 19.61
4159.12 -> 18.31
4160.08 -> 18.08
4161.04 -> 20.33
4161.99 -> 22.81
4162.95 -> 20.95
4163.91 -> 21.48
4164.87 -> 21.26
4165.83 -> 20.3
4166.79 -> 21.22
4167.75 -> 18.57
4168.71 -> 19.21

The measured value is 4.4 angstroms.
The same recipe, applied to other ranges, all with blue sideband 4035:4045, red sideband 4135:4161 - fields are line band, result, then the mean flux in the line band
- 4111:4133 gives 2.0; 18.2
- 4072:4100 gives 2.4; 18.7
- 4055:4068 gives 1.5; 18.4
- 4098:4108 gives 3.4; 13.3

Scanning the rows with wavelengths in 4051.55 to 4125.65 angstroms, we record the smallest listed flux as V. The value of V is 9.503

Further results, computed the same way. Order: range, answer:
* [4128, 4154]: 15.24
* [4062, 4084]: 15.69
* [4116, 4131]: 14.64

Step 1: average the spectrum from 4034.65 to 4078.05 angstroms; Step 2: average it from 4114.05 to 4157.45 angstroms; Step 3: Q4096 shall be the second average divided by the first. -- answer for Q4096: 1.0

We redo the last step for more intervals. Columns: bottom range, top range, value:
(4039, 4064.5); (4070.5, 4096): 1.02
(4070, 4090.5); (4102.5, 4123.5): 0.84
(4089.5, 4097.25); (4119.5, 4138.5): 1.07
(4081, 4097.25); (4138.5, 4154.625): 1.02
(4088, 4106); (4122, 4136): 1.15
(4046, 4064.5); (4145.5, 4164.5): 1.04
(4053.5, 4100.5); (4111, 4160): 1.02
